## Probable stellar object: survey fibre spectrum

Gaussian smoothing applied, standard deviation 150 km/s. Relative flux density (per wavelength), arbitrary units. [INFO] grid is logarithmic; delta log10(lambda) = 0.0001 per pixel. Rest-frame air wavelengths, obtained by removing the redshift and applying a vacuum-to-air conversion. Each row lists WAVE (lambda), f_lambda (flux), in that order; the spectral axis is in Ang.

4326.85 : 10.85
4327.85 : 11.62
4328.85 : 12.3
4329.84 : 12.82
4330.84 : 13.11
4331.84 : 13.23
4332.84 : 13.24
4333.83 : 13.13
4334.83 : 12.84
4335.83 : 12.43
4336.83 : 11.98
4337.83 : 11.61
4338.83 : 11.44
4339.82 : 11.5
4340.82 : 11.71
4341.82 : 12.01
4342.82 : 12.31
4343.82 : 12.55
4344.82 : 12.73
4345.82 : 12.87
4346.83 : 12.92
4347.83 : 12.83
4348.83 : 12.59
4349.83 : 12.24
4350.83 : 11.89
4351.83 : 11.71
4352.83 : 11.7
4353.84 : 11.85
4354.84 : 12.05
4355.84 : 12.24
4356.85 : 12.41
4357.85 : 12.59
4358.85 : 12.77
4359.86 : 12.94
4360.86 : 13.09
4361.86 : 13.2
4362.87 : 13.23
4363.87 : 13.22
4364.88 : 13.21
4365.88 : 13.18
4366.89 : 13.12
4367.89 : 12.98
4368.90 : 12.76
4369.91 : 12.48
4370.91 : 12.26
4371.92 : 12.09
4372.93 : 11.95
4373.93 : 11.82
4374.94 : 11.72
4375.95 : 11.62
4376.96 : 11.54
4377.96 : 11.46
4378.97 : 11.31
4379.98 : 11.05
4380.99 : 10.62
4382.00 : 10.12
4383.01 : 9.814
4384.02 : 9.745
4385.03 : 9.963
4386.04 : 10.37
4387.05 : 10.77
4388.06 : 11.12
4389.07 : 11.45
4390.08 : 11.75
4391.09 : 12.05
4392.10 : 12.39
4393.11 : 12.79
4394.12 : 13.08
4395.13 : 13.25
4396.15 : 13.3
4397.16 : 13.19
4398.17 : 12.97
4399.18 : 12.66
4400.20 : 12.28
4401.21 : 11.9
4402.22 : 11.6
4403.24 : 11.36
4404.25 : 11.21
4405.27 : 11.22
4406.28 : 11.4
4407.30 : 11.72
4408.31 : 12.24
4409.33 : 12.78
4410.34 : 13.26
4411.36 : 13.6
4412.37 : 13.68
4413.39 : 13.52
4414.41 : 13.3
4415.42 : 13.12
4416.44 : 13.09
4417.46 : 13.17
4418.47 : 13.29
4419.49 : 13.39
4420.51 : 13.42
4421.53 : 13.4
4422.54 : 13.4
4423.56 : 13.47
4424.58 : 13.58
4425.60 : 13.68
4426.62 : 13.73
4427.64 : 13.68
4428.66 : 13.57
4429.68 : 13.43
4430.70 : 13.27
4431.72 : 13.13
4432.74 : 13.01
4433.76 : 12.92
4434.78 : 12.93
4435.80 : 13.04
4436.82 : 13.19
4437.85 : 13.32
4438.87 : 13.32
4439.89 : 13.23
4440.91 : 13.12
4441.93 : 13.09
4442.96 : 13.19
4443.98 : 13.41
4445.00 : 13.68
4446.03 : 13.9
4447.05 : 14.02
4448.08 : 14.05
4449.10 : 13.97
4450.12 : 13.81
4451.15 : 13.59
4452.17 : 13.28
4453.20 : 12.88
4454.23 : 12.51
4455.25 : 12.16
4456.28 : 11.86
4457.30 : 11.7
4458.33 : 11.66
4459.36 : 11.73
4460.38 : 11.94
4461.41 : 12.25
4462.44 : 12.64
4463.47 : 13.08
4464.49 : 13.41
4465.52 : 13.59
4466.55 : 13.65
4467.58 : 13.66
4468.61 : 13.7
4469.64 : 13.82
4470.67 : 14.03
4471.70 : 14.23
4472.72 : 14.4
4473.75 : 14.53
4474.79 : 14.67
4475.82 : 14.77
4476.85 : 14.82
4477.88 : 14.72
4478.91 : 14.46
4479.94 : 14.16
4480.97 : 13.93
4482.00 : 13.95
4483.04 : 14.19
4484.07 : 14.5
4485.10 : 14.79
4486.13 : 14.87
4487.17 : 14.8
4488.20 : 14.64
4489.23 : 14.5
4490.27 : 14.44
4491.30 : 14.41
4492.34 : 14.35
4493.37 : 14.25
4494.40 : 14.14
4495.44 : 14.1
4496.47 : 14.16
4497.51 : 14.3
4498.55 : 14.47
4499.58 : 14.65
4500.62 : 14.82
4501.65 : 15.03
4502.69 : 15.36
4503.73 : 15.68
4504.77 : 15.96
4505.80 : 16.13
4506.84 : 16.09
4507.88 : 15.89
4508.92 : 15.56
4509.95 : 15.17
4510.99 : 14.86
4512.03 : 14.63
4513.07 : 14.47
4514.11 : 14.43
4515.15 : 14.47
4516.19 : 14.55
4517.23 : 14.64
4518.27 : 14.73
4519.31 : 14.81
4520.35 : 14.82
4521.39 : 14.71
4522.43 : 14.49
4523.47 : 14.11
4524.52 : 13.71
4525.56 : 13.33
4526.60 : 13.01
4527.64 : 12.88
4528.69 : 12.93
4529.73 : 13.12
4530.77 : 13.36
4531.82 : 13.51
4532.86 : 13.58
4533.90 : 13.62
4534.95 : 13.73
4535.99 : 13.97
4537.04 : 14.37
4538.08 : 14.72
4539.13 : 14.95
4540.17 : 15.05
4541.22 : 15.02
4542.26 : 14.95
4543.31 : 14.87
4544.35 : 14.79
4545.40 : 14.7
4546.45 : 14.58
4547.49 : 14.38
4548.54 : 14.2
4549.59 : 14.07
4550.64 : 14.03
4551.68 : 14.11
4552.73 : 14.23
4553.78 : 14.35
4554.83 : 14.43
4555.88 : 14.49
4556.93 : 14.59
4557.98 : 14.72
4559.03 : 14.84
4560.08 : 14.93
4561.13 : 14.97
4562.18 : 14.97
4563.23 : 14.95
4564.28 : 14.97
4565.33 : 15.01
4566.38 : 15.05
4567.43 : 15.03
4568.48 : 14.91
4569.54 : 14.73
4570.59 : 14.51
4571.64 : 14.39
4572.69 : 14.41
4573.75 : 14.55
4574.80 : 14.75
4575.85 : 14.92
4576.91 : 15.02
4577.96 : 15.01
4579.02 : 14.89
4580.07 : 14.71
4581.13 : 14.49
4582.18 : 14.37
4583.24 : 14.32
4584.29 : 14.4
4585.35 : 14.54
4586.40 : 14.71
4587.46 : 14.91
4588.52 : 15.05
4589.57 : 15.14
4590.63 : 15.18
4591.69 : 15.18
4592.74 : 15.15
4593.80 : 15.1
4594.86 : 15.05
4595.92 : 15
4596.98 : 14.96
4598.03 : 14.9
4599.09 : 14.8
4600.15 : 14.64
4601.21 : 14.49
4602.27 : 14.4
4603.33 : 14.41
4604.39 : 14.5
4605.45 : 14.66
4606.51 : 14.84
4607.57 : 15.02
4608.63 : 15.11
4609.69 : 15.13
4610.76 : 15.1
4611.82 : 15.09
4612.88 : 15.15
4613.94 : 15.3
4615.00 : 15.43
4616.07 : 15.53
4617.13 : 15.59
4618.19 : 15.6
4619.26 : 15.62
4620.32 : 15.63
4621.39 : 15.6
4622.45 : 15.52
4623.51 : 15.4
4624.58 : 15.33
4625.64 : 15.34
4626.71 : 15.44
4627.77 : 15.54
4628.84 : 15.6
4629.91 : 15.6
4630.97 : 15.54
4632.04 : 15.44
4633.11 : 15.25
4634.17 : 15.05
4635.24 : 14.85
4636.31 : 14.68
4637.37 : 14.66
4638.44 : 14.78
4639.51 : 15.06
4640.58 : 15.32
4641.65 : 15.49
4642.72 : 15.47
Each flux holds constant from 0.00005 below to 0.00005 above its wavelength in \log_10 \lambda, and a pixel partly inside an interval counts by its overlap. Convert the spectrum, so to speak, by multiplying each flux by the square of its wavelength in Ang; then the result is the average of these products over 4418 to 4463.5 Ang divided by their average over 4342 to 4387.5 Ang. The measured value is 1.1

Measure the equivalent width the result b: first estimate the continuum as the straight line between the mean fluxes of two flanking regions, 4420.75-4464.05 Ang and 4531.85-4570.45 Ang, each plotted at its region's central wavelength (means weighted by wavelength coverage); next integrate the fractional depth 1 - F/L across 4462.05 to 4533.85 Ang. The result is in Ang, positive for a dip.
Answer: -2.6 Ang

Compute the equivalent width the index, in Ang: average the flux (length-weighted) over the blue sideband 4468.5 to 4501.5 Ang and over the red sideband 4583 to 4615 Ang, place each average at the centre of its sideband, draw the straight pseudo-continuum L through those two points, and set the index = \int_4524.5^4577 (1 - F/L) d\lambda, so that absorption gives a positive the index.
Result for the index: 1.1 Ang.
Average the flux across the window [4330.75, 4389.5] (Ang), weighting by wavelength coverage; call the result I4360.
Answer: 12.1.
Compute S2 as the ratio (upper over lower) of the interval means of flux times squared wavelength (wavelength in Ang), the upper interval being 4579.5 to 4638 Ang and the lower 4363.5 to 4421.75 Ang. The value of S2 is 1.4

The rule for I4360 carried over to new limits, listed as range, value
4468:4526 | 14.6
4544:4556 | 14.3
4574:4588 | 14.7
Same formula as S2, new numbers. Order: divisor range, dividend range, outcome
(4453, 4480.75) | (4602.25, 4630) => 1.22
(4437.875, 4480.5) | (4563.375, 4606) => 1.16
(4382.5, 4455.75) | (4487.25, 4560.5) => 1.19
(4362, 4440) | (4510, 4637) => 1.27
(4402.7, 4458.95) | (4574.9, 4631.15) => 1.24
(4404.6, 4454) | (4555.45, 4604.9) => 1.20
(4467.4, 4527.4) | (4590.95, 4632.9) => 1.10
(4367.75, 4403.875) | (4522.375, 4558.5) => 1.29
